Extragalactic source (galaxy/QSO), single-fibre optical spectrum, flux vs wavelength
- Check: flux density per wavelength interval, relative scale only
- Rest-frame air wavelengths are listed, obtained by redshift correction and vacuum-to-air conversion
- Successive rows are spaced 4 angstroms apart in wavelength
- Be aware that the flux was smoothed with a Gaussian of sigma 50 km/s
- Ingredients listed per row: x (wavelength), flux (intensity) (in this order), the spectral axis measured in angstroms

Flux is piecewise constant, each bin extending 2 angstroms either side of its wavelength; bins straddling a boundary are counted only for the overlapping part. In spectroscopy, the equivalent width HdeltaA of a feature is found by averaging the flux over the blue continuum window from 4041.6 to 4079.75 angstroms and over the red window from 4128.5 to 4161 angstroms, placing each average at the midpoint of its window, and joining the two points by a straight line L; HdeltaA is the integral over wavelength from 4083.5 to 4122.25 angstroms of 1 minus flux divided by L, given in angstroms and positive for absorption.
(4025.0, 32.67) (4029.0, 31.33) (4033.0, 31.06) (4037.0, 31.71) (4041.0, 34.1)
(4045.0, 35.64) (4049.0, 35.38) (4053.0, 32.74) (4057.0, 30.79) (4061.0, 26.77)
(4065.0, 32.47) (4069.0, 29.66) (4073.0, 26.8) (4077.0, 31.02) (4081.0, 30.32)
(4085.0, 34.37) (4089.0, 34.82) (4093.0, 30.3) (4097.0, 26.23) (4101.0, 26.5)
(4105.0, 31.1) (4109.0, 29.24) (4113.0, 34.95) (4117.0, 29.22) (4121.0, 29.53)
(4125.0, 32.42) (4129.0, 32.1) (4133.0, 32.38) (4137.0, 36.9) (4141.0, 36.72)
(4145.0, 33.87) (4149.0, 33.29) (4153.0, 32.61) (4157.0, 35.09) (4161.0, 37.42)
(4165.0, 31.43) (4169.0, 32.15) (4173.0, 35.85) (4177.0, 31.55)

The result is 2.7 angstroms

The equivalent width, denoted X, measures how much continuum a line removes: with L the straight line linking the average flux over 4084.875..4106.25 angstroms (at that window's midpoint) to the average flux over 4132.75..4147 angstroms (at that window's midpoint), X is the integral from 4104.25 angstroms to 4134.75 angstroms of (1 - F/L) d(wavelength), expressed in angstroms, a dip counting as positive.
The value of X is 1.44 angstroms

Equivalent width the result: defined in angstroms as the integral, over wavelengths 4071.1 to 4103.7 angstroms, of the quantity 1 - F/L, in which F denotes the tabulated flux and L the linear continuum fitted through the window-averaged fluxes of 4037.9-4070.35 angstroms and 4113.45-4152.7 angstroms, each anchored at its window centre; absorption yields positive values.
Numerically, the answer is 2.5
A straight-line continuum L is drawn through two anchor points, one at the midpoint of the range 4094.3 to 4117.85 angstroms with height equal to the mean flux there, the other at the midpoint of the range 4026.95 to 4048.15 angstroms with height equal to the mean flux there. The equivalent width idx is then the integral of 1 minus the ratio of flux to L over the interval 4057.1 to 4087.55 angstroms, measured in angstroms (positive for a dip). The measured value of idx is 0.9 angstroms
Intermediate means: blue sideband 32.9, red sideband 29.6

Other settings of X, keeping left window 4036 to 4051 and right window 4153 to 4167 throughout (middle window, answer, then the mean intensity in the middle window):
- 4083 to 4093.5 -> 0.2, 33.6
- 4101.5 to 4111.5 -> 1.3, 29.9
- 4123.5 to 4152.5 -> 0.4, 33.9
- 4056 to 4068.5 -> 1.6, 29.9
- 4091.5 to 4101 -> 1.8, 27.8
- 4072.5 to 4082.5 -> 1.4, 29.7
